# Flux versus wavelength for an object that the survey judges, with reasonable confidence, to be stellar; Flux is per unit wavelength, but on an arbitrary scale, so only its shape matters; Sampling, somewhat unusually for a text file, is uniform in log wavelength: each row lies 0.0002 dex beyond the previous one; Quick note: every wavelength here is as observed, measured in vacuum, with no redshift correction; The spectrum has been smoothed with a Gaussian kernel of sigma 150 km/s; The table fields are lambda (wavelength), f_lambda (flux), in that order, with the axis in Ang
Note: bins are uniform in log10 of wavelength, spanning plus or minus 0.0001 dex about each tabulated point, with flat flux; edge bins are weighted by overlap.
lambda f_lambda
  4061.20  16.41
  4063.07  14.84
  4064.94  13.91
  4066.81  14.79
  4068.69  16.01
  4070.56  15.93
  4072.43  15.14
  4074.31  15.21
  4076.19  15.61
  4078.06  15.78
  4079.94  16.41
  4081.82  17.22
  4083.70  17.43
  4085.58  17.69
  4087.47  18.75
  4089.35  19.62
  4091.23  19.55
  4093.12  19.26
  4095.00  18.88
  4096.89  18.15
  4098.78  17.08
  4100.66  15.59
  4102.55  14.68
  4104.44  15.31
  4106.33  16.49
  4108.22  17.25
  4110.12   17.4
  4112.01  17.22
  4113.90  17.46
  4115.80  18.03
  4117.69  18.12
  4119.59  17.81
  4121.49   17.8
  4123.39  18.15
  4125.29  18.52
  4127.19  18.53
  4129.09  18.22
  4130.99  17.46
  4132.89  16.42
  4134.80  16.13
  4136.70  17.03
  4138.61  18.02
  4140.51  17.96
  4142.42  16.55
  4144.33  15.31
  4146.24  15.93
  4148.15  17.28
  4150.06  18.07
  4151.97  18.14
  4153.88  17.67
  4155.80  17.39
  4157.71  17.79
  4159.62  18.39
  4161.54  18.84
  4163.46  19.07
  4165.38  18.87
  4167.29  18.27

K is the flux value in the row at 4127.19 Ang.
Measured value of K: 18.53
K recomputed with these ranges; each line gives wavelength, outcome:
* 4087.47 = 18.75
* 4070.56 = 15.93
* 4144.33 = 15.31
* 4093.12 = 19.26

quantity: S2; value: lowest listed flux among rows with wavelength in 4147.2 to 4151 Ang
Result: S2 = 17.28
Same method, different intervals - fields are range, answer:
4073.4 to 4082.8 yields 15.21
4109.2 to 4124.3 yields 17.22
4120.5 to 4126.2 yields 17.8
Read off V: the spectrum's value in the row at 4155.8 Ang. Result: 17.39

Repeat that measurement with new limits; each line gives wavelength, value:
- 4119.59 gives 17.81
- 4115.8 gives 18.03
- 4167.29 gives 18.27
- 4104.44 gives 15.31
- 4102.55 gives 14.68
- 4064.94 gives 13.91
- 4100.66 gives 15.59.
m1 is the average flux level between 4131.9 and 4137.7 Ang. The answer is 16.5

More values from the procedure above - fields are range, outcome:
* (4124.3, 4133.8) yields 17.8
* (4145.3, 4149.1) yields 16.6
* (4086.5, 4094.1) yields 19.3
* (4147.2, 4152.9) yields 17.8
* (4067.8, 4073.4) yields 15.7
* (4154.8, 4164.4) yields 18.3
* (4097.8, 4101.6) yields 16.4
